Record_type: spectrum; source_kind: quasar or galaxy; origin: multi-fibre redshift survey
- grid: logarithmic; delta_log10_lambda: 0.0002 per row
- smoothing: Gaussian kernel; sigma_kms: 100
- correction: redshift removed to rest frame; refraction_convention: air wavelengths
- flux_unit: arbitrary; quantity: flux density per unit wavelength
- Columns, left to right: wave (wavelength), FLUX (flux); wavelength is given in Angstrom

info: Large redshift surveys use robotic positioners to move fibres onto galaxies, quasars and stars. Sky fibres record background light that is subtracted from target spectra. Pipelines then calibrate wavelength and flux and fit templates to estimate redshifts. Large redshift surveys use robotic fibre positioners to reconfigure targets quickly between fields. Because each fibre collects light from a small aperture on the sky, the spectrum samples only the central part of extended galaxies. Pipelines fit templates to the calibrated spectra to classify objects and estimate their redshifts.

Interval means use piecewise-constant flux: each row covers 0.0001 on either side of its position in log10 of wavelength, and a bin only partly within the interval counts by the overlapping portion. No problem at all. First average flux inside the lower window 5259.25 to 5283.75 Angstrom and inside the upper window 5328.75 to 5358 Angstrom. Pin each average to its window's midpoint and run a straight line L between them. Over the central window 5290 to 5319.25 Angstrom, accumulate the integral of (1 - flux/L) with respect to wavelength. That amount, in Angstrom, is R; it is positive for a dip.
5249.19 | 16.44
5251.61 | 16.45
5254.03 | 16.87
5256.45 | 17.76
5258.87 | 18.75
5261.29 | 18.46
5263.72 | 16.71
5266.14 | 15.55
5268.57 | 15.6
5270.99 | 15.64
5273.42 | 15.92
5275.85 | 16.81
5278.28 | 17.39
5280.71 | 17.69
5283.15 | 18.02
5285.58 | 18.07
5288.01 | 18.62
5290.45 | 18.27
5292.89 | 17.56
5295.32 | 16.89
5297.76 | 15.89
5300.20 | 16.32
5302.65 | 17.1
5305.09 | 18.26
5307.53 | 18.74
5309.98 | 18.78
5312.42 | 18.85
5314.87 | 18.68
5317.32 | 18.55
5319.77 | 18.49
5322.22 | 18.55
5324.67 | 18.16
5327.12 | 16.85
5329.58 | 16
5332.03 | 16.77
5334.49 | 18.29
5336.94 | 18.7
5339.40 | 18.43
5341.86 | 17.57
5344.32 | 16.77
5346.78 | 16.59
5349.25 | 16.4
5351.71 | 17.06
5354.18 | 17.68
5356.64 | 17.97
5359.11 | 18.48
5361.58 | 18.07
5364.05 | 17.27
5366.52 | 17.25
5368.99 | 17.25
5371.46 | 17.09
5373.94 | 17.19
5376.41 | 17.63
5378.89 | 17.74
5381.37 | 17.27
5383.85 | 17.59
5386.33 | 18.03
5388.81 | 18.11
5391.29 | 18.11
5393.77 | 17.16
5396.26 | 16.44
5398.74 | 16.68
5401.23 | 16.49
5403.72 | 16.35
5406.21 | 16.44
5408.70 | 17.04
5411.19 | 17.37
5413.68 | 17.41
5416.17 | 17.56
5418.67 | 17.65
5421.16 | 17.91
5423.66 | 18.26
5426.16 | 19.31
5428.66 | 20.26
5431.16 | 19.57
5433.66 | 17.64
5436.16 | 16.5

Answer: -1.3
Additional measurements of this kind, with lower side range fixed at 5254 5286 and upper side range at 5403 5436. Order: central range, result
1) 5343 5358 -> 0.4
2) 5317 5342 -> -0.6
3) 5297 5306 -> 0.2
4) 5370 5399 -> 0.4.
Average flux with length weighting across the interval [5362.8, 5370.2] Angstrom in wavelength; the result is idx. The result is 17.3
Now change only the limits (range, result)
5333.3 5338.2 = 18.5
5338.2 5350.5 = 17.1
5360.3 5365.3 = 17.7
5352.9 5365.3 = 17.9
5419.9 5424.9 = 18.1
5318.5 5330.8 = 17.6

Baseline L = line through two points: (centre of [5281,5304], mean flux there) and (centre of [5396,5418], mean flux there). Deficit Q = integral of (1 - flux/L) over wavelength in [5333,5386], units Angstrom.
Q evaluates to -1.30 Angstrom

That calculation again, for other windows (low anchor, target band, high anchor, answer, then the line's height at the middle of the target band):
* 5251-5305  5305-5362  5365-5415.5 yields -2.20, 17.2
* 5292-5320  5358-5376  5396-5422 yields -0.15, 17.4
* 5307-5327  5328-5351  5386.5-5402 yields 1.10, 18.1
